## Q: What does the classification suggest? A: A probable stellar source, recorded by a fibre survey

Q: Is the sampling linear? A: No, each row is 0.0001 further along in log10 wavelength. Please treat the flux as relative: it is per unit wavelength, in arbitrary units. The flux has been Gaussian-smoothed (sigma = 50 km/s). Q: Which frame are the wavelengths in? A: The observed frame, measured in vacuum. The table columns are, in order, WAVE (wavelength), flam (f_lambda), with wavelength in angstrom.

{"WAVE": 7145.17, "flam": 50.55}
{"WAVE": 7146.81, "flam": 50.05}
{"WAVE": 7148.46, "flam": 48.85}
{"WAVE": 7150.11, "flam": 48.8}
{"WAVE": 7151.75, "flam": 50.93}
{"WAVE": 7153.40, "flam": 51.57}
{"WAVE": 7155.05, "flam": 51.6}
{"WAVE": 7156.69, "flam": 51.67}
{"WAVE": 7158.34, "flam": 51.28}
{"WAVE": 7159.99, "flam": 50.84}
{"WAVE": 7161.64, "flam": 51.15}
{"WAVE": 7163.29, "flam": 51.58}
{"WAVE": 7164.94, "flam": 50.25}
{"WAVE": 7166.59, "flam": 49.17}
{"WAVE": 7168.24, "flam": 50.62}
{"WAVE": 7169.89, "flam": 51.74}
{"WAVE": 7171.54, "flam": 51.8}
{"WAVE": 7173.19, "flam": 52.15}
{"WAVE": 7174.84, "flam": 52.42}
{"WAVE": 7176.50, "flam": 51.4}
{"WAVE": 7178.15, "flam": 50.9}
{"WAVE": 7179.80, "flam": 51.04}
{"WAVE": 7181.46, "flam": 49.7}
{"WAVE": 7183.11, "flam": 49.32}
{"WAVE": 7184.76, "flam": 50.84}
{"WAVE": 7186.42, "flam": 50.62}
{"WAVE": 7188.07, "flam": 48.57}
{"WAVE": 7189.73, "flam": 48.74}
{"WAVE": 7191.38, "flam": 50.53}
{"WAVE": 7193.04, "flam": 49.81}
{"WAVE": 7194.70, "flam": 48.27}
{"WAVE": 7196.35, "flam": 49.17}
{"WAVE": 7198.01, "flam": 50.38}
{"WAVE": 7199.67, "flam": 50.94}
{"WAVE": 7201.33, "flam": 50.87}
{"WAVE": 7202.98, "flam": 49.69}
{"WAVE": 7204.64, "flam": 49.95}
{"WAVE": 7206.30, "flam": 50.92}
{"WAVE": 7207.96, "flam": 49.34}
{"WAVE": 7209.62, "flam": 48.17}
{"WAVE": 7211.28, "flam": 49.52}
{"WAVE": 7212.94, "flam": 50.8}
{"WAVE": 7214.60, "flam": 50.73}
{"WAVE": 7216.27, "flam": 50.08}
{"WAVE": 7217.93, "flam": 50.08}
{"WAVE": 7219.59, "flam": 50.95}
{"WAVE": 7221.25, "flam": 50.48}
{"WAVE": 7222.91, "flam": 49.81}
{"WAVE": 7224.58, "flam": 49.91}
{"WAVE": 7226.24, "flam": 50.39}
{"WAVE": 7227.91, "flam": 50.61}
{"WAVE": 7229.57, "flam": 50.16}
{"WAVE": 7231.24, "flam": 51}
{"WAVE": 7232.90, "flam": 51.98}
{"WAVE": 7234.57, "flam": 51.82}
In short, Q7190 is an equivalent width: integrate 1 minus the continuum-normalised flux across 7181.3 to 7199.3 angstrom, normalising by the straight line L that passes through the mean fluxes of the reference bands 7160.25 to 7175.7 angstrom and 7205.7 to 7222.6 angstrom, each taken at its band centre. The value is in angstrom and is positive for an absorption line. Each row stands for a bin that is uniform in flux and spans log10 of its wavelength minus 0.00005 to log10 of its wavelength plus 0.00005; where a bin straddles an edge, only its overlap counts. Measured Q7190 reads 0.4 angstrom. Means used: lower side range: 51.2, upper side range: 50.1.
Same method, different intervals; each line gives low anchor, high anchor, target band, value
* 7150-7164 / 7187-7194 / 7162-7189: -0.30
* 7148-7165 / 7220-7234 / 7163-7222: 0.46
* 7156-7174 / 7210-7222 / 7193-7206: 0.16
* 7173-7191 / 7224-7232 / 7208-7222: 0.10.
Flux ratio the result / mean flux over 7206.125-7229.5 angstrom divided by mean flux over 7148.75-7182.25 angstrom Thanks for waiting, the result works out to 1.0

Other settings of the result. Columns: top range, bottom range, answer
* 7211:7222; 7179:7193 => 1.01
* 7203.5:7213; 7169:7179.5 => 0.96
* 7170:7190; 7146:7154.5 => 1.01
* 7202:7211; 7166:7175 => 0.97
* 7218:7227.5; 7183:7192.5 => 1.01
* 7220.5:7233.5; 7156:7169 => 0.99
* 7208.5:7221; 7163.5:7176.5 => 0.98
